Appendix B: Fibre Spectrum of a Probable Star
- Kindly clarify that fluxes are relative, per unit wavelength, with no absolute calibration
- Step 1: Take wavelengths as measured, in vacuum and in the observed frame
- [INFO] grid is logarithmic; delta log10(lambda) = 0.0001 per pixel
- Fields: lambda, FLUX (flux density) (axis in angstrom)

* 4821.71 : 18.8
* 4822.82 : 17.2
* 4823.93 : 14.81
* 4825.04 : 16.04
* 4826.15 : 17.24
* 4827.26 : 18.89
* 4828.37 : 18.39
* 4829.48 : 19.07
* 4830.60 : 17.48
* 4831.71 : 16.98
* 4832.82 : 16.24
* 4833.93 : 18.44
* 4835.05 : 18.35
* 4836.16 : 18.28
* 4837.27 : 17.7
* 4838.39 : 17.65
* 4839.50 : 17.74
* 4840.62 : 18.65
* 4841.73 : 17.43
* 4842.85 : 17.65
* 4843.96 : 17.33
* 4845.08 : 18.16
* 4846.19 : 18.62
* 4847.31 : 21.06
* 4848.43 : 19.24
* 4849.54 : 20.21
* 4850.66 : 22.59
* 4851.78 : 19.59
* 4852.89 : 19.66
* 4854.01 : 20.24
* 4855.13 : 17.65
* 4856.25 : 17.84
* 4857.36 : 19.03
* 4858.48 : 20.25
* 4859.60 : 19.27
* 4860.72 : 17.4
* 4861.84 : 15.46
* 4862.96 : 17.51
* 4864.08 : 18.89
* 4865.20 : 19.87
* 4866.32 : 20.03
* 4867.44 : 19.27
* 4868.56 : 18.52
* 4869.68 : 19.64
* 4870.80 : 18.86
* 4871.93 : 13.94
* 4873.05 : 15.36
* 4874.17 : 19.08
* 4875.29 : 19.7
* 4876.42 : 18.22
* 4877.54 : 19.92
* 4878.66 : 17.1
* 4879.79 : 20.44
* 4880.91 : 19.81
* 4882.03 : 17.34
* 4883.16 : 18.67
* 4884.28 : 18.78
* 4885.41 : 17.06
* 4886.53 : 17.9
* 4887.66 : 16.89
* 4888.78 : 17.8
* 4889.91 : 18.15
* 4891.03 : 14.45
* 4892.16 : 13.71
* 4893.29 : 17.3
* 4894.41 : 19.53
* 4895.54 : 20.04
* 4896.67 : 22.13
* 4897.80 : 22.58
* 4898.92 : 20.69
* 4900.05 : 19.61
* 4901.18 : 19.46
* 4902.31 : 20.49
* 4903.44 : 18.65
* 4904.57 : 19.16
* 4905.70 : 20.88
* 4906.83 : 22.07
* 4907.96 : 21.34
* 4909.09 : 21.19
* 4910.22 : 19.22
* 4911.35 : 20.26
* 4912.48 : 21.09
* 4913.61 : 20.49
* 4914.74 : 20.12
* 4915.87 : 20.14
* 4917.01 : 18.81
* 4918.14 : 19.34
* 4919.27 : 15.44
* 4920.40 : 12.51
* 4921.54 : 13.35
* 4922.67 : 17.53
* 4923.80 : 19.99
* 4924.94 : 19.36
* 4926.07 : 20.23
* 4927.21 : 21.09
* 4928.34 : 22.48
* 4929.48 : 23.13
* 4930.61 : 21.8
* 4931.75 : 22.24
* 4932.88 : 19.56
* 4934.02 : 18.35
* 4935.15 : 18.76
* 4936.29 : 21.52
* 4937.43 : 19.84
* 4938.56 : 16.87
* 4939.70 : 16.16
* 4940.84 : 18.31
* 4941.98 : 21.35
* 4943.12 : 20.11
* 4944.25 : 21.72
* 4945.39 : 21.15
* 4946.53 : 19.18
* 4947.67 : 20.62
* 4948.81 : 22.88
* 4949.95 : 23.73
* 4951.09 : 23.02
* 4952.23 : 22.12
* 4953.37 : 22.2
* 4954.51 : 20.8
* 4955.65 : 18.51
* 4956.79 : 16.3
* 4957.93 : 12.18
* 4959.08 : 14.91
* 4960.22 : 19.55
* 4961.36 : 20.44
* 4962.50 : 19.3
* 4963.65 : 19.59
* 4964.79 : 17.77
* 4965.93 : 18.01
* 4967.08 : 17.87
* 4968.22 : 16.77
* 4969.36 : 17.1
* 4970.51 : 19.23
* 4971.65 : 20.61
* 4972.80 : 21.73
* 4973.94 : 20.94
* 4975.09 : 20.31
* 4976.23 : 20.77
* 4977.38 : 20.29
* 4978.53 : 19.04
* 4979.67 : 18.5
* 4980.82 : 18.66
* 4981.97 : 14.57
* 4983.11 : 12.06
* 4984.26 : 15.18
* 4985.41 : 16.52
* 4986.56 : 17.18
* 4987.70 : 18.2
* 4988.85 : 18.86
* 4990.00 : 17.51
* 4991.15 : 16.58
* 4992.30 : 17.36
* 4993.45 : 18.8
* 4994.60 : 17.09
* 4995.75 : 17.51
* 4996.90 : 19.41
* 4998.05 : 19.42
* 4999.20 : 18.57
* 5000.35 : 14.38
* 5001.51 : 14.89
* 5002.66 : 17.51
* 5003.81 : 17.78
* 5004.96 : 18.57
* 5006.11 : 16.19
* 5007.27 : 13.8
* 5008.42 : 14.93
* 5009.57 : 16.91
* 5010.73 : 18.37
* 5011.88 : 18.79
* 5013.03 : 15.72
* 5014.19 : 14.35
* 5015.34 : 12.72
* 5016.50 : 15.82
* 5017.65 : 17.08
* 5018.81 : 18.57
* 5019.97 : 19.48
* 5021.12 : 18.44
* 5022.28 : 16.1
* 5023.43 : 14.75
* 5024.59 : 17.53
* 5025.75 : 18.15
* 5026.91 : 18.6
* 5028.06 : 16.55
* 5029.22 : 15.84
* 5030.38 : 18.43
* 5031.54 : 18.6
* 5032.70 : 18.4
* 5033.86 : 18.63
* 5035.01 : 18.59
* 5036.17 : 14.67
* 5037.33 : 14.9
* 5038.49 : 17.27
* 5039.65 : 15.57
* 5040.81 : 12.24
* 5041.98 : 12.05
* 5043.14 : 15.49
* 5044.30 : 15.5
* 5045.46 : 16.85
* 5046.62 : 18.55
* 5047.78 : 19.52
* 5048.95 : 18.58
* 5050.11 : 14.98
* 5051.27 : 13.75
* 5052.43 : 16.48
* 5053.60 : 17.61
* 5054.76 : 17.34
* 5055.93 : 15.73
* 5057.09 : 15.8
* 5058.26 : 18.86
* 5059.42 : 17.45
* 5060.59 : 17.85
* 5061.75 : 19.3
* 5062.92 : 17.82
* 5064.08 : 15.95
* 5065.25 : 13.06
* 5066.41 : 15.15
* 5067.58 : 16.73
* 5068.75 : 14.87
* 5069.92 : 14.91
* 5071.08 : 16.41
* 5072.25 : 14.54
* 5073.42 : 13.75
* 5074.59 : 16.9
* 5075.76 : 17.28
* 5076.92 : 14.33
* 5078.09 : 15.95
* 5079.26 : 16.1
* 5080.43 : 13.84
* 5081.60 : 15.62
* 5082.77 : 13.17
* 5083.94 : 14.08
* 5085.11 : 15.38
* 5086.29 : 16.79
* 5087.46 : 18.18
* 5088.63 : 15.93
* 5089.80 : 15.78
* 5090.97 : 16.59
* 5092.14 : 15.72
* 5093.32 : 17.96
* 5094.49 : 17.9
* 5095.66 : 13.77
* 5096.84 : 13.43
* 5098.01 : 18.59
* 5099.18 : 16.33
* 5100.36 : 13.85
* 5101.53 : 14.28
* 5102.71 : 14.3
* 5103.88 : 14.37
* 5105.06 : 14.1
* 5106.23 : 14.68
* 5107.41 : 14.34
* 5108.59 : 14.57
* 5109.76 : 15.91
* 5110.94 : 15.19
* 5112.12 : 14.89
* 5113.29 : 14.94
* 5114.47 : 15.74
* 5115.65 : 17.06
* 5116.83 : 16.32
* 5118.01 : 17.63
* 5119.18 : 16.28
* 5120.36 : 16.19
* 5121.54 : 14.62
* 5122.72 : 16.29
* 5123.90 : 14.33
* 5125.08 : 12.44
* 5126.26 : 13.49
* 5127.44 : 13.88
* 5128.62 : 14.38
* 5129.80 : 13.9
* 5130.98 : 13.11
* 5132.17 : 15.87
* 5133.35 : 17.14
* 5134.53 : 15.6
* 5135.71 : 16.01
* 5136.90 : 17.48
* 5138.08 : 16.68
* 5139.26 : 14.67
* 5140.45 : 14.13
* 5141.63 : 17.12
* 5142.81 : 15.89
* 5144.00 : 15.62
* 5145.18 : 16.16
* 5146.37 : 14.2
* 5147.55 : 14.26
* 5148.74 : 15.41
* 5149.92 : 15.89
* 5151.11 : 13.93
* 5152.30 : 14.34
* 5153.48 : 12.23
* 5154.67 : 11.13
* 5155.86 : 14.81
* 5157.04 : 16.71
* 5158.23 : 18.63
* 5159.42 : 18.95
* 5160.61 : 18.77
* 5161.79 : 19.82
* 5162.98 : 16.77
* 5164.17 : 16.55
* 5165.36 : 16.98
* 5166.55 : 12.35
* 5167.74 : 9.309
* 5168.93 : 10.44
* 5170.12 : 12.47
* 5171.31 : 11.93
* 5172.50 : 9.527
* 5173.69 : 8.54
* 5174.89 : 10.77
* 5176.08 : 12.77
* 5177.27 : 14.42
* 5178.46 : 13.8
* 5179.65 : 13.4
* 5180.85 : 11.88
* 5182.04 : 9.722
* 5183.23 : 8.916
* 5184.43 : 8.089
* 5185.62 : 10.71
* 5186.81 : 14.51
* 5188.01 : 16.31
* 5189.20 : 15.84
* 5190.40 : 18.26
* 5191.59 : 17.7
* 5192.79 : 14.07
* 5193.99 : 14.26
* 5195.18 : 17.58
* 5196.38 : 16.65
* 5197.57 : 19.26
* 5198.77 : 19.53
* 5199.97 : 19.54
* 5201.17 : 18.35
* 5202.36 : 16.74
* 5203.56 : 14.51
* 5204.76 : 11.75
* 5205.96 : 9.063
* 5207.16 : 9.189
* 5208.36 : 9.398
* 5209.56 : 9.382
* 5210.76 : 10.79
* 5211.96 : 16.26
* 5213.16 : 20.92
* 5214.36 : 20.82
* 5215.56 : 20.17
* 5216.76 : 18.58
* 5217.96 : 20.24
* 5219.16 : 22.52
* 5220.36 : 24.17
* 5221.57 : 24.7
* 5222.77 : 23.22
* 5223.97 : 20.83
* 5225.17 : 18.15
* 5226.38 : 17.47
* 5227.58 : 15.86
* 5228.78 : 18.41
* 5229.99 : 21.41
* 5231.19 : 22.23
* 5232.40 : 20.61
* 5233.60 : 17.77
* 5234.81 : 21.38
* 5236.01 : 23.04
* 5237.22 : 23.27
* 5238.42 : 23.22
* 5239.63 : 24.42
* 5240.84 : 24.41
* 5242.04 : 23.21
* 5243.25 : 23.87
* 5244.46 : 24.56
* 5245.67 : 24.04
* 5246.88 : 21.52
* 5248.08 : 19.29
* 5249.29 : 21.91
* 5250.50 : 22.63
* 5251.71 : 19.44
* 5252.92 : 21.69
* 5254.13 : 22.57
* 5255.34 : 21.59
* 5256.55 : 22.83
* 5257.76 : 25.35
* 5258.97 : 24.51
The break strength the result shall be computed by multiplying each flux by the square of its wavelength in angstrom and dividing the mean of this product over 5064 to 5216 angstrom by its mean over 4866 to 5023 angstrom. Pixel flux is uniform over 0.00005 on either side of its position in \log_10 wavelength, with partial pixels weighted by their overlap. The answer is 0.87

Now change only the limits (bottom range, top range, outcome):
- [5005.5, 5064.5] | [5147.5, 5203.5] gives 0.92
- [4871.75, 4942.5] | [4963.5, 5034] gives 0.95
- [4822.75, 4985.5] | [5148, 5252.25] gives 1.01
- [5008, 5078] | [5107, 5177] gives 0.93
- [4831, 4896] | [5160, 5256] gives 1.08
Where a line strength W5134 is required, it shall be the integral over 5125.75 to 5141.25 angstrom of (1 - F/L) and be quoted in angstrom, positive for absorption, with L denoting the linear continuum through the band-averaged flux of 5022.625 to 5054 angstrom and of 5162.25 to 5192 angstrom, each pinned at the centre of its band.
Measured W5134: -1.2 angstrom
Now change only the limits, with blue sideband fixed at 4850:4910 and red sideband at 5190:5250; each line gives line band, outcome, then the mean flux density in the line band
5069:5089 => 3.7 angstrom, 15.5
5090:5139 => 9.3 angstrom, 15.4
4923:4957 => -2.8 angstrom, 20.5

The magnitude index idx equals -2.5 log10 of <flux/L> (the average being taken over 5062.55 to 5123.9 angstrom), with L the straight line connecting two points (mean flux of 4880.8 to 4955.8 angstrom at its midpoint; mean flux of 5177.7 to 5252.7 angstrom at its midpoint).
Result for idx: 0.20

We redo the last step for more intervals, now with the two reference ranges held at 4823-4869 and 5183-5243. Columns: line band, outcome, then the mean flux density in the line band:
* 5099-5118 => 0.19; 15.1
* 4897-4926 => -0.06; 19.4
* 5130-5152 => 0.16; 15.5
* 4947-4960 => -0.09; 19.7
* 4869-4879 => 0.02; 18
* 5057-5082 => 0.13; 16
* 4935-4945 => -0.07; 19.5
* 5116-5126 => 0.16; 15.5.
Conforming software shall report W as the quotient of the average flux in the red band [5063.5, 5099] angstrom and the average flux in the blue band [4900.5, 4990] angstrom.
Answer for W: 0.81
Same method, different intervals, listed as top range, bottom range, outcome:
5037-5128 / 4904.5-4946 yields 0.80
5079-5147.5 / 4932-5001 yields 0.82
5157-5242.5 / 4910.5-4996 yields 0.87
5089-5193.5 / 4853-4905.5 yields 0.79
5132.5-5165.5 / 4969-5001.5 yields 0.88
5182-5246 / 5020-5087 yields 1.11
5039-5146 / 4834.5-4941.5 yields 0.83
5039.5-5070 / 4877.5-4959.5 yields 0.84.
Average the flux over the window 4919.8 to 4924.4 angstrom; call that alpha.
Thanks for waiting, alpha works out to 15.9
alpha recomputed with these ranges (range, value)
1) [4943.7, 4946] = 21.4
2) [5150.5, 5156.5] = 13.3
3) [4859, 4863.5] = 17.4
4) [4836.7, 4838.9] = 17.7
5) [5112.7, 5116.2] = 15.9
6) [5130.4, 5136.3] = 15.5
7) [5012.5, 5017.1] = 14.7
